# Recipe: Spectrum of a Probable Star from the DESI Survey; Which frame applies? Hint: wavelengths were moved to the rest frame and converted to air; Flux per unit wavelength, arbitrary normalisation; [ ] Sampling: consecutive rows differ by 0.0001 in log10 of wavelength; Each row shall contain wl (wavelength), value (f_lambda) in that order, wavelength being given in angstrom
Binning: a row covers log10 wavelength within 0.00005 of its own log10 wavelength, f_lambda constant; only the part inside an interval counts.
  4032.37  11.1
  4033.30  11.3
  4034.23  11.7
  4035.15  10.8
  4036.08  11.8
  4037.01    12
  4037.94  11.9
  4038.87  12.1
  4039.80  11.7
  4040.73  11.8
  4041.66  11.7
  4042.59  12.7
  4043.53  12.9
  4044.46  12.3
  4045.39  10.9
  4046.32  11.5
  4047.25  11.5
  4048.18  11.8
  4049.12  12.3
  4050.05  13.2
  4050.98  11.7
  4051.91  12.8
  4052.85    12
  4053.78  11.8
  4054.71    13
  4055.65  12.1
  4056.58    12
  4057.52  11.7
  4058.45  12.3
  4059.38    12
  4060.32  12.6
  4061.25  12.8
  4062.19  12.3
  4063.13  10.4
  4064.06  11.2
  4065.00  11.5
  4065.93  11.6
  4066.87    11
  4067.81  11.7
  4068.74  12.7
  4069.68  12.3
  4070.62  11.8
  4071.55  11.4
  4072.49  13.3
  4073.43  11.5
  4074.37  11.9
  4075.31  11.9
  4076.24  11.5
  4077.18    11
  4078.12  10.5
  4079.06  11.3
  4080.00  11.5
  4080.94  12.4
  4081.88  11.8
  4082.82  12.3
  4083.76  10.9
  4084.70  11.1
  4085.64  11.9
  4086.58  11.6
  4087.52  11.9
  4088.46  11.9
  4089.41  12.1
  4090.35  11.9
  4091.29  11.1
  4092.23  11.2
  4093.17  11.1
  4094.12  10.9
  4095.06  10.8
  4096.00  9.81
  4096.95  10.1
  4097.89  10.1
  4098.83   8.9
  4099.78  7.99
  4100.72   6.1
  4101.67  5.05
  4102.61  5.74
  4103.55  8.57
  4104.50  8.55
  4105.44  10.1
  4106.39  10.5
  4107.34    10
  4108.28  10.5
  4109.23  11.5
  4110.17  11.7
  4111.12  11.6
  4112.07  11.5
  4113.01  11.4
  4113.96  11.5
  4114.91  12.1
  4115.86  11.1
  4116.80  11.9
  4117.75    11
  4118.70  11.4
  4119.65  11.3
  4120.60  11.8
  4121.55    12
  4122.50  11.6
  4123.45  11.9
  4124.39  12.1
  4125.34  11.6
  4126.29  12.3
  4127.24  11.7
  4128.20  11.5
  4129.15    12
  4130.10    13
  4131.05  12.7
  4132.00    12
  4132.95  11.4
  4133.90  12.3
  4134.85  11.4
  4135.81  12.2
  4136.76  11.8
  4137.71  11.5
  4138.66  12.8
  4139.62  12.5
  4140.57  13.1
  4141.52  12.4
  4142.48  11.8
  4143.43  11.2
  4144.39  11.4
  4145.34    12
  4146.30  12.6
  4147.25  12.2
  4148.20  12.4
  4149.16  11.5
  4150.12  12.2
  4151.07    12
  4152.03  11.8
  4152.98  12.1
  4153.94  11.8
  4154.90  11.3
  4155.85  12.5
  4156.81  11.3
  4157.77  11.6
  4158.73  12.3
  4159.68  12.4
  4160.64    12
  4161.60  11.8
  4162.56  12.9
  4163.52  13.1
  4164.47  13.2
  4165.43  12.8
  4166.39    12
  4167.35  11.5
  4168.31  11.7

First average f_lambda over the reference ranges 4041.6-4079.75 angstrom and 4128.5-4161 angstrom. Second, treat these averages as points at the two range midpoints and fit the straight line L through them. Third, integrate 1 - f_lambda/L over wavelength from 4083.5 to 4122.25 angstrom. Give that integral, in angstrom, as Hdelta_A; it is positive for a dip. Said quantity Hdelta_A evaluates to 4.6 angstrom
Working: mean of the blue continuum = 11.9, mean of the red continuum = 12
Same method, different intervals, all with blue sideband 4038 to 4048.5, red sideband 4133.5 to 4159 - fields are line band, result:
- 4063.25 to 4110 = 4.6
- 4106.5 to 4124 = 0.8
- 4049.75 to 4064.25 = -0.3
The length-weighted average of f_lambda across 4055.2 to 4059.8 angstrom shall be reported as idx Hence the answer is 12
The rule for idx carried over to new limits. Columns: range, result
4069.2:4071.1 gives 12.1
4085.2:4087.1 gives 11.8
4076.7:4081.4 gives 11.3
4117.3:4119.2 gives 11.2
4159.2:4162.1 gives 12.1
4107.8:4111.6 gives 11.3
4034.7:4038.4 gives 11.6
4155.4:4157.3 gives 11.9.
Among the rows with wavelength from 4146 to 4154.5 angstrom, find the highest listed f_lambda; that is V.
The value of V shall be 12.6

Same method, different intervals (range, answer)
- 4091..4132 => 13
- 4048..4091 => 13.3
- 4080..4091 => 12.4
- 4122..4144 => 13.1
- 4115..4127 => 12.3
